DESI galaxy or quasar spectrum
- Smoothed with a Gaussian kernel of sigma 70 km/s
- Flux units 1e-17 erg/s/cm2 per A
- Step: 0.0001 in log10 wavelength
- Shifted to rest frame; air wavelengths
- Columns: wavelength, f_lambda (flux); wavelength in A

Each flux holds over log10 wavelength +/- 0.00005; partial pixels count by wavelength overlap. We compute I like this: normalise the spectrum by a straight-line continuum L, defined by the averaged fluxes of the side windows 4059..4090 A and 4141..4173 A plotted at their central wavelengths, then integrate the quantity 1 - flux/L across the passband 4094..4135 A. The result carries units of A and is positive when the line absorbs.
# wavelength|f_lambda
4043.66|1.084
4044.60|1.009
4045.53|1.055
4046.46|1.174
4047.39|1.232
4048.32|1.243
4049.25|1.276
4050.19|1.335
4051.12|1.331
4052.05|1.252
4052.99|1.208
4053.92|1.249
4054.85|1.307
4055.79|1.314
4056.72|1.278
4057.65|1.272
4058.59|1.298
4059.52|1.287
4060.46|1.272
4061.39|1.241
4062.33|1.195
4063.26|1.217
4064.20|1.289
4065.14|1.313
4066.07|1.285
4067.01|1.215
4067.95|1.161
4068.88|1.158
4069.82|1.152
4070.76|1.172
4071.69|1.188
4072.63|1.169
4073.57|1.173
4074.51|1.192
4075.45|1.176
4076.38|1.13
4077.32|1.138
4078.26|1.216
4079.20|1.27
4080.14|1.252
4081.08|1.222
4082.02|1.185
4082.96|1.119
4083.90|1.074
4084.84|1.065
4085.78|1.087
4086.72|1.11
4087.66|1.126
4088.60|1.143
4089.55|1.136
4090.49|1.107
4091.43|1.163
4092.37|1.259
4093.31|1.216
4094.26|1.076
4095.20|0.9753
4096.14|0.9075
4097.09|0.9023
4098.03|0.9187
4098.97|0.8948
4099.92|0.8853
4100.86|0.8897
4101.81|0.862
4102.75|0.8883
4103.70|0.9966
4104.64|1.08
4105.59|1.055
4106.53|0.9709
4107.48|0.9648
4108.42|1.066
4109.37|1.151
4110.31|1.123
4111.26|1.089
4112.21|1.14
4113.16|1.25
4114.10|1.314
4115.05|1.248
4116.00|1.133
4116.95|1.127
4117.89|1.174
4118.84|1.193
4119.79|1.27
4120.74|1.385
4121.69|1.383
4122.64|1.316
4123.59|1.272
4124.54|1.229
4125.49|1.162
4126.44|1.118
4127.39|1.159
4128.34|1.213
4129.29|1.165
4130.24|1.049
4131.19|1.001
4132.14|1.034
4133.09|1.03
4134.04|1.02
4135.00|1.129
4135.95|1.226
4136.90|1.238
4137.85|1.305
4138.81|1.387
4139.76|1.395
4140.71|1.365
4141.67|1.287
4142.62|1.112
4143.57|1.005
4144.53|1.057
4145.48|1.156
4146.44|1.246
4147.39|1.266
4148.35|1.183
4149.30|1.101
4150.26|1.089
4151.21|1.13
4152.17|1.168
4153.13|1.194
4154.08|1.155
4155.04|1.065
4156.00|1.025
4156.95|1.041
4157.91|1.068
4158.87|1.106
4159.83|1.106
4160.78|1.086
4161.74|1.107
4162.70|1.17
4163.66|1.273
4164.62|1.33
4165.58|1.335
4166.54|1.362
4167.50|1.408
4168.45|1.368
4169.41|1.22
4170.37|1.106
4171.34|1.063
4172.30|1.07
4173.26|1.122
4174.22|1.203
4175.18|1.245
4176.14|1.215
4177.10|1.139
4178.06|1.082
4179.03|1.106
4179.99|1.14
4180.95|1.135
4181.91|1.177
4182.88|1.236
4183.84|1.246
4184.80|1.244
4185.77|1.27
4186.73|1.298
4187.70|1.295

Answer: 2.8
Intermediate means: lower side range 1.19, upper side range 1.17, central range 1.1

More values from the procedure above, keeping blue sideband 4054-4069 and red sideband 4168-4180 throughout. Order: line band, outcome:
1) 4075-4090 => 1.1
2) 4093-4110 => 3.3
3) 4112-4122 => -0.2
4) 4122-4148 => 0.2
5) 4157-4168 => -0.4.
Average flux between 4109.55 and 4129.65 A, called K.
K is 1.21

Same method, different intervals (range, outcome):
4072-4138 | 1.12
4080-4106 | 1.05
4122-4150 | 1.18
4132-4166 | 1.17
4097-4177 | 1.15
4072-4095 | 1.16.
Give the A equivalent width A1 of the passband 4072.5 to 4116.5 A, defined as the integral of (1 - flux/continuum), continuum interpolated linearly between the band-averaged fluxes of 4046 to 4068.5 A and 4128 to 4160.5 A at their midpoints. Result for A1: 4.27 A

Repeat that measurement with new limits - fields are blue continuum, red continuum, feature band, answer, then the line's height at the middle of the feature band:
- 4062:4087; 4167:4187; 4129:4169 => 0.5 A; 1.19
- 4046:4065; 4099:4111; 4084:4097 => -0.3 A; 1.07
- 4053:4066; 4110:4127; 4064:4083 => 0.9 A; 1.26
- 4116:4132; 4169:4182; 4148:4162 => 0.7 A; 1.16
